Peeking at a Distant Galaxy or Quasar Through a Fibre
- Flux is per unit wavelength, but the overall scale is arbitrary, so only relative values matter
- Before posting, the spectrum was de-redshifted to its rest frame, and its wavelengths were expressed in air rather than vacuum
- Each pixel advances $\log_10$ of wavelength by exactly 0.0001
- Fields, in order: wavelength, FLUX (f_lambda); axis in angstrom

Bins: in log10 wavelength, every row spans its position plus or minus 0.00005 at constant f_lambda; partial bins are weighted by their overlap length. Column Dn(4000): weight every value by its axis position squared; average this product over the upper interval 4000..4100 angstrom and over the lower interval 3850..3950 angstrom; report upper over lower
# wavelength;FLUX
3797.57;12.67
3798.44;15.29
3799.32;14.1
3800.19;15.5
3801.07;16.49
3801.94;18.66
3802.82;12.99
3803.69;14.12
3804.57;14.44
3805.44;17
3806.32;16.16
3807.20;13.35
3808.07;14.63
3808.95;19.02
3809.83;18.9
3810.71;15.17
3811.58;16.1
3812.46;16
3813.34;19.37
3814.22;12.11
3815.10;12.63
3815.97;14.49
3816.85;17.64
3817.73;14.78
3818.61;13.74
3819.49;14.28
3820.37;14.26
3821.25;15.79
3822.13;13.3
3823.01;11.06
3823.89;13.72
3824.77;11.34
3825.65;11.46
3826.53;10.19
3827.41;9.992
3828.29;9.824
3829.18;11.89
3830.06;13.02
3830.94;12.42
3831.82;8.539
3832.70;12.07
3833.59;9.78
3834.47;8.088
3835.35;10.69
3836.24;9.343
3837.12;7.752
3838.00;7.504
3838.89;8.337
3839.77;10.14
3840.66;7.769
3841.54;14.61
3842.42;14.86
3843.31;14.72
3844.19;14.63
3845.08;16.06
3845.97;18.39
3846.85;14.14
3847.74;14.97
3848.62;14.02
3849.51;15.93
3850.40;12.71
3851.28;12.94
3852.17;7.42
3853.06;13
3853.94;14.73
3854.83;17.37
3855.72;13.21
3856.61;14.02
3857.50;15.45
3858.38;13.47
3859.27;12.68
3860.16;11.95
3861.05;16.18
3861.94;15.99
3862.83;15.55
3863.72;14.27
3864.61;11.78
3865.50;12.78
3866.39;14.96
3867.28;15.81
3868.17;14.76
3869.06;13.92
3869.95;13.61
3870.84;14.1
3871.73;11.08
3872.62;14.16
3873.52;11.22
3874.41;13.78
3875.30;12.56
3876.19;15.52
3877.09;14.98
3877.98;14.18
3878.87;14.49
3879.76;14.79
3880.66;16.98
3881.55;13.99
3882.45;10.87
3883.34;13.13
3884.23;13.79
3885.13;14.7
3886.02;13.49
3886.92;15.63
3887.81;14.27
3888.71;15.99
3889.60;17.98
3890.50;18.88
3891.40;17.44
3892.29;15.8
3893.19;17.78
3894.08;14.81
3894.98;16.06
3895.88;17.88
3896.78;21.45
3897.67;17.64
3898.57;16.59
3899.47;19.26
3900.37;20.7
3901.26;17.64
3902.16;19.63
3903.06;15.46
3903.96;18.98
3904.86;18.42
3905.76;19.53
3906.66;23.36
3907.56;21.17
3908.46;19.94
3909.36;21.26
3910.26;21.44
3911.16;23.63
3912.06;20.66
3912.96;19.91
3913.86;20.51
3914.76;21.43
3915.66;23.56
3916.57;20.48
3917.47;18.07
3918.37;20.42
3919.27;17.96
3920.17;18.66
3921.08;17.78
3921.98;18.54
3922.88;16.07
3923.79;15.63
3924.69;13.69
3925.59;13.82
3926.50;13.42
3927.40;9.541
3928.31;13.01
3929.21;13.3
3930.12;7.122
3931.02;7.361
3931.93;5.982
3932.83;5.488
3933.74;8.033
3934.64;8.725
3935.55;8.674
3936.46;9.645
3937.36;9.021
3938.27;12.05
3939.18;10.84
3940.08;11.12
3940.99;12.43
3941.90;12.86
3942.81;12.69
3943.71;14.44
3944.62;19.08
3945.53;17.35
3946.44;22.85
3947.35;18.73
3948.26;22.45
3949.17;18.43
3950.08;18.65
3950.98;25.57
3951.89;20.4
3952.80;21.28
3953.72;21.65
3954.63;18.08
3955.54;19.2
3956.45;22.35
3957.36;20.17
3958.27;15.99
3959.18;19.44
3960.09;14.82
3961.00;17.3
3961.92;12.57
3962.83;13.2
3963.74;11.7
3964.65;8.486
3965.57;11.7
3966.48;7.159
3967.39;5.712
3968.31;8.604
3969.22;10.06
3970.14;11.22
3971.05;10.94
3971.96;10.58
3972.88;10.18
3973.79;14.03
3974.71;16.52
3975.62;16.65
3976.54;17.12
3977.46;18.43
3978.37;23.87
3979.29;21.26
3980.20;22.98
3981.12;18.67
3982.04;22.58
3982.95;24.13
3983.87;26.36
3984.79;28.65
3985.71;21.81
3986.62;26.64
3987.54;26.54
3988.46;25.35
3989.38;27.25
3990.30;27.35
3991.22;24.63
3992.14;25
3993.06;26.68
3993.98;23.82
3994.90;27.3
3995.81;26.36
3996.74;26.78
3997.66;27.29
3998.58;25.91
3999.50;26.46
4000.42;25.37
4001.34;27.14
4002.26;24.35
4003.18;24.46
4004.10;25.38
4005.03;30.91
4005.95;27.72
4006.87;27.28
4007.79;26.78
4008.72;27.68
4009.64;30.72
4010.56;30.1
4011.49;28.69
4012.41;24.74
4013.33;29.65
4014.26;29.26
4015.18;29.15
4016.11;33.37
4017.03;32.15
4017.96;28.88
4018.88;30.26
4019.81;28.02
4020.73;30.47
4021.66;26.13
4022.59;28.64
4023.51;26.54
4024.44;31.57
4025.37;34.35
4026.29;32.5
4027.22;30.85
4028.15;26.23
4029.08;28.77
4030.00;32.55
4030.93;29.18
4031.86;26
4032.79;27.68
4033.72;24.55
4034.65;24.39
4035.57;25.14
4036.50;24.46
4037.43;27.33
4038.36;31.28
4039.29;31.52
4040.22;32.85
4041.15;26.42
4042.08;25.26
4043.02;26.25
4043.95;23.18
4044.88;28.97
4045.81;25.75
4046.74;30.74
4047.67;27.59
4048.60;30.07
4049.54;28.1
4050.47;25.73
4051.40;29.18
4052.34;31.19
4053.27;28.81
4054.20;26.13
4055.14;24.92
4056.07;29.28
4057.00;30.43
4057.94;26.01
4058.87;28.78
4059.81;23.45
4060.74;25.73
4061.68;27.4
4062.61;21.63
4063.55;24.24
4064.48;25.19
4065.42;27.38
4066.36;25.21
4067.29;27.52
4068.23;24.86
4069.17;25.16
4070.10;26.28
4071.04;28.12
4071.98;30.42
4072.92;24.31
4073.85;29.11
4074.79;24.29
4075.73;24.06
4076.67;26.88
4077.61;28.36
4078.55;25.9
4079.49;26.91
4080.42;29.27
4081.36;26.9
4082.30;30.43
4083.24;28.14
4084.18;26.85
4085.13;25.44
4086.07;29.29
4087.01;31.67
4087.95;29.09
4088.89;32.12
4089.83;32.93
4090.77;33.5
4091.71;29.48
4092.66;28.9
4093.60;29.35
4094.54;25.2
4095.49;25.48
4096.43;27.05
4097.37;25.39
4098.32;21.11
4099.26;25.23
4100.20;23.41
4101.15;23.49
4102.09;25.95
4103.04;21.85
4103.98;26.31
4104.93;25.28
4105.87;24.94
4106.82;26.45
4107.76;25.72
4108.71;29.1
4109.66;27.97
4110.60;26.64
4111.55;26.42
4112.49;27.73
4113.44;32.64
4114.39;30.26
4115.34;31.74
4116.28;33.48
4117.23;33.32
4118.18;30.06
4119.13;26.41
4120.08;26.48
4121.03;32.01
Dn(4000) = 1.94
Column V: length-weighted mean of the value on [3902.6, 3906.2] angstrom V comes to 18.1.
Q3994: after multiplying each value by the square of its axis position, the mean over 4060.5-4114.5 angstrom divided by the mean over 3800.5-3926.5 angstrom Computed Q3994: 2.0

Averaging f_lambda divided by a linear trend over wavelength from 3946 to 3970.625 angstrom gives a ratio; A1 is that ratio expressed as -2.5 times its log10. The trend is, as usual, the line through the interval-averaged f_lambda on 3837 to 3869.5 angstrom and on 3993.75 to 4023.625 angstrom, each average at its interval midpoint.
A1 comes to 0.382 mag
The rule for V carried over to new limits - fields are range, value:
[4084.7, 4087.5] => 28.9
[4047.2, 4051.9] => 28.1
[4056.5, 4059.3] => 28.4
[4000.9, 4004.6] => 25.3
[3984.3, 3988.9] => 25.8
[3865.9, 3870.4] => 14.6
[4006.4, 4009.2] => 27.3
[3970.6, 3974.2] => 11.4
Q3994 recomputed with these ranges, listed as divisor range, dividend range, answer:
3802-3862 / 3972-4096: 2.22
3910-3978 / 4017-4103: 1.93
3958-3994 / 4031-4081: 1.55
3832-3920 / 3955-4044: 1.64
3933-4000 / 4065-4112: 1.58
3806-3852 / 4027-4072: 2.32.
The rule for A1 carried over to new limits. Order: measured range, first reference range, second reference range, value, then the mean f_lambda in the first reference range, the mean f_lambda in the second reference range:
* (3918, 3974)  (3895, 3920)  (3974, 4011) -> 0.48 mag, 19.8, 24.9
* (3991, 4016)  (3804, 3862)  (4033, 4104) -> -0.16 mag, 13.3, 27.1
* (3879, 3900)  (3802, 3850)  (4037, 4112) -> 0.06 mag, 13.3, 27.2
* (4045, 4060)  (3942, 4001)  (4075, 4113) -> -0.14 mag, 19.4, 27.1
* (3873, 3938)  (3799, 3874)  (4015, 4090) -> 0.14 mag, 13.5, 27.9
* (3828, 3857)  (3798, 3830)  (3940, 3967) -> 0.21 mag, 14.4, 16.8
